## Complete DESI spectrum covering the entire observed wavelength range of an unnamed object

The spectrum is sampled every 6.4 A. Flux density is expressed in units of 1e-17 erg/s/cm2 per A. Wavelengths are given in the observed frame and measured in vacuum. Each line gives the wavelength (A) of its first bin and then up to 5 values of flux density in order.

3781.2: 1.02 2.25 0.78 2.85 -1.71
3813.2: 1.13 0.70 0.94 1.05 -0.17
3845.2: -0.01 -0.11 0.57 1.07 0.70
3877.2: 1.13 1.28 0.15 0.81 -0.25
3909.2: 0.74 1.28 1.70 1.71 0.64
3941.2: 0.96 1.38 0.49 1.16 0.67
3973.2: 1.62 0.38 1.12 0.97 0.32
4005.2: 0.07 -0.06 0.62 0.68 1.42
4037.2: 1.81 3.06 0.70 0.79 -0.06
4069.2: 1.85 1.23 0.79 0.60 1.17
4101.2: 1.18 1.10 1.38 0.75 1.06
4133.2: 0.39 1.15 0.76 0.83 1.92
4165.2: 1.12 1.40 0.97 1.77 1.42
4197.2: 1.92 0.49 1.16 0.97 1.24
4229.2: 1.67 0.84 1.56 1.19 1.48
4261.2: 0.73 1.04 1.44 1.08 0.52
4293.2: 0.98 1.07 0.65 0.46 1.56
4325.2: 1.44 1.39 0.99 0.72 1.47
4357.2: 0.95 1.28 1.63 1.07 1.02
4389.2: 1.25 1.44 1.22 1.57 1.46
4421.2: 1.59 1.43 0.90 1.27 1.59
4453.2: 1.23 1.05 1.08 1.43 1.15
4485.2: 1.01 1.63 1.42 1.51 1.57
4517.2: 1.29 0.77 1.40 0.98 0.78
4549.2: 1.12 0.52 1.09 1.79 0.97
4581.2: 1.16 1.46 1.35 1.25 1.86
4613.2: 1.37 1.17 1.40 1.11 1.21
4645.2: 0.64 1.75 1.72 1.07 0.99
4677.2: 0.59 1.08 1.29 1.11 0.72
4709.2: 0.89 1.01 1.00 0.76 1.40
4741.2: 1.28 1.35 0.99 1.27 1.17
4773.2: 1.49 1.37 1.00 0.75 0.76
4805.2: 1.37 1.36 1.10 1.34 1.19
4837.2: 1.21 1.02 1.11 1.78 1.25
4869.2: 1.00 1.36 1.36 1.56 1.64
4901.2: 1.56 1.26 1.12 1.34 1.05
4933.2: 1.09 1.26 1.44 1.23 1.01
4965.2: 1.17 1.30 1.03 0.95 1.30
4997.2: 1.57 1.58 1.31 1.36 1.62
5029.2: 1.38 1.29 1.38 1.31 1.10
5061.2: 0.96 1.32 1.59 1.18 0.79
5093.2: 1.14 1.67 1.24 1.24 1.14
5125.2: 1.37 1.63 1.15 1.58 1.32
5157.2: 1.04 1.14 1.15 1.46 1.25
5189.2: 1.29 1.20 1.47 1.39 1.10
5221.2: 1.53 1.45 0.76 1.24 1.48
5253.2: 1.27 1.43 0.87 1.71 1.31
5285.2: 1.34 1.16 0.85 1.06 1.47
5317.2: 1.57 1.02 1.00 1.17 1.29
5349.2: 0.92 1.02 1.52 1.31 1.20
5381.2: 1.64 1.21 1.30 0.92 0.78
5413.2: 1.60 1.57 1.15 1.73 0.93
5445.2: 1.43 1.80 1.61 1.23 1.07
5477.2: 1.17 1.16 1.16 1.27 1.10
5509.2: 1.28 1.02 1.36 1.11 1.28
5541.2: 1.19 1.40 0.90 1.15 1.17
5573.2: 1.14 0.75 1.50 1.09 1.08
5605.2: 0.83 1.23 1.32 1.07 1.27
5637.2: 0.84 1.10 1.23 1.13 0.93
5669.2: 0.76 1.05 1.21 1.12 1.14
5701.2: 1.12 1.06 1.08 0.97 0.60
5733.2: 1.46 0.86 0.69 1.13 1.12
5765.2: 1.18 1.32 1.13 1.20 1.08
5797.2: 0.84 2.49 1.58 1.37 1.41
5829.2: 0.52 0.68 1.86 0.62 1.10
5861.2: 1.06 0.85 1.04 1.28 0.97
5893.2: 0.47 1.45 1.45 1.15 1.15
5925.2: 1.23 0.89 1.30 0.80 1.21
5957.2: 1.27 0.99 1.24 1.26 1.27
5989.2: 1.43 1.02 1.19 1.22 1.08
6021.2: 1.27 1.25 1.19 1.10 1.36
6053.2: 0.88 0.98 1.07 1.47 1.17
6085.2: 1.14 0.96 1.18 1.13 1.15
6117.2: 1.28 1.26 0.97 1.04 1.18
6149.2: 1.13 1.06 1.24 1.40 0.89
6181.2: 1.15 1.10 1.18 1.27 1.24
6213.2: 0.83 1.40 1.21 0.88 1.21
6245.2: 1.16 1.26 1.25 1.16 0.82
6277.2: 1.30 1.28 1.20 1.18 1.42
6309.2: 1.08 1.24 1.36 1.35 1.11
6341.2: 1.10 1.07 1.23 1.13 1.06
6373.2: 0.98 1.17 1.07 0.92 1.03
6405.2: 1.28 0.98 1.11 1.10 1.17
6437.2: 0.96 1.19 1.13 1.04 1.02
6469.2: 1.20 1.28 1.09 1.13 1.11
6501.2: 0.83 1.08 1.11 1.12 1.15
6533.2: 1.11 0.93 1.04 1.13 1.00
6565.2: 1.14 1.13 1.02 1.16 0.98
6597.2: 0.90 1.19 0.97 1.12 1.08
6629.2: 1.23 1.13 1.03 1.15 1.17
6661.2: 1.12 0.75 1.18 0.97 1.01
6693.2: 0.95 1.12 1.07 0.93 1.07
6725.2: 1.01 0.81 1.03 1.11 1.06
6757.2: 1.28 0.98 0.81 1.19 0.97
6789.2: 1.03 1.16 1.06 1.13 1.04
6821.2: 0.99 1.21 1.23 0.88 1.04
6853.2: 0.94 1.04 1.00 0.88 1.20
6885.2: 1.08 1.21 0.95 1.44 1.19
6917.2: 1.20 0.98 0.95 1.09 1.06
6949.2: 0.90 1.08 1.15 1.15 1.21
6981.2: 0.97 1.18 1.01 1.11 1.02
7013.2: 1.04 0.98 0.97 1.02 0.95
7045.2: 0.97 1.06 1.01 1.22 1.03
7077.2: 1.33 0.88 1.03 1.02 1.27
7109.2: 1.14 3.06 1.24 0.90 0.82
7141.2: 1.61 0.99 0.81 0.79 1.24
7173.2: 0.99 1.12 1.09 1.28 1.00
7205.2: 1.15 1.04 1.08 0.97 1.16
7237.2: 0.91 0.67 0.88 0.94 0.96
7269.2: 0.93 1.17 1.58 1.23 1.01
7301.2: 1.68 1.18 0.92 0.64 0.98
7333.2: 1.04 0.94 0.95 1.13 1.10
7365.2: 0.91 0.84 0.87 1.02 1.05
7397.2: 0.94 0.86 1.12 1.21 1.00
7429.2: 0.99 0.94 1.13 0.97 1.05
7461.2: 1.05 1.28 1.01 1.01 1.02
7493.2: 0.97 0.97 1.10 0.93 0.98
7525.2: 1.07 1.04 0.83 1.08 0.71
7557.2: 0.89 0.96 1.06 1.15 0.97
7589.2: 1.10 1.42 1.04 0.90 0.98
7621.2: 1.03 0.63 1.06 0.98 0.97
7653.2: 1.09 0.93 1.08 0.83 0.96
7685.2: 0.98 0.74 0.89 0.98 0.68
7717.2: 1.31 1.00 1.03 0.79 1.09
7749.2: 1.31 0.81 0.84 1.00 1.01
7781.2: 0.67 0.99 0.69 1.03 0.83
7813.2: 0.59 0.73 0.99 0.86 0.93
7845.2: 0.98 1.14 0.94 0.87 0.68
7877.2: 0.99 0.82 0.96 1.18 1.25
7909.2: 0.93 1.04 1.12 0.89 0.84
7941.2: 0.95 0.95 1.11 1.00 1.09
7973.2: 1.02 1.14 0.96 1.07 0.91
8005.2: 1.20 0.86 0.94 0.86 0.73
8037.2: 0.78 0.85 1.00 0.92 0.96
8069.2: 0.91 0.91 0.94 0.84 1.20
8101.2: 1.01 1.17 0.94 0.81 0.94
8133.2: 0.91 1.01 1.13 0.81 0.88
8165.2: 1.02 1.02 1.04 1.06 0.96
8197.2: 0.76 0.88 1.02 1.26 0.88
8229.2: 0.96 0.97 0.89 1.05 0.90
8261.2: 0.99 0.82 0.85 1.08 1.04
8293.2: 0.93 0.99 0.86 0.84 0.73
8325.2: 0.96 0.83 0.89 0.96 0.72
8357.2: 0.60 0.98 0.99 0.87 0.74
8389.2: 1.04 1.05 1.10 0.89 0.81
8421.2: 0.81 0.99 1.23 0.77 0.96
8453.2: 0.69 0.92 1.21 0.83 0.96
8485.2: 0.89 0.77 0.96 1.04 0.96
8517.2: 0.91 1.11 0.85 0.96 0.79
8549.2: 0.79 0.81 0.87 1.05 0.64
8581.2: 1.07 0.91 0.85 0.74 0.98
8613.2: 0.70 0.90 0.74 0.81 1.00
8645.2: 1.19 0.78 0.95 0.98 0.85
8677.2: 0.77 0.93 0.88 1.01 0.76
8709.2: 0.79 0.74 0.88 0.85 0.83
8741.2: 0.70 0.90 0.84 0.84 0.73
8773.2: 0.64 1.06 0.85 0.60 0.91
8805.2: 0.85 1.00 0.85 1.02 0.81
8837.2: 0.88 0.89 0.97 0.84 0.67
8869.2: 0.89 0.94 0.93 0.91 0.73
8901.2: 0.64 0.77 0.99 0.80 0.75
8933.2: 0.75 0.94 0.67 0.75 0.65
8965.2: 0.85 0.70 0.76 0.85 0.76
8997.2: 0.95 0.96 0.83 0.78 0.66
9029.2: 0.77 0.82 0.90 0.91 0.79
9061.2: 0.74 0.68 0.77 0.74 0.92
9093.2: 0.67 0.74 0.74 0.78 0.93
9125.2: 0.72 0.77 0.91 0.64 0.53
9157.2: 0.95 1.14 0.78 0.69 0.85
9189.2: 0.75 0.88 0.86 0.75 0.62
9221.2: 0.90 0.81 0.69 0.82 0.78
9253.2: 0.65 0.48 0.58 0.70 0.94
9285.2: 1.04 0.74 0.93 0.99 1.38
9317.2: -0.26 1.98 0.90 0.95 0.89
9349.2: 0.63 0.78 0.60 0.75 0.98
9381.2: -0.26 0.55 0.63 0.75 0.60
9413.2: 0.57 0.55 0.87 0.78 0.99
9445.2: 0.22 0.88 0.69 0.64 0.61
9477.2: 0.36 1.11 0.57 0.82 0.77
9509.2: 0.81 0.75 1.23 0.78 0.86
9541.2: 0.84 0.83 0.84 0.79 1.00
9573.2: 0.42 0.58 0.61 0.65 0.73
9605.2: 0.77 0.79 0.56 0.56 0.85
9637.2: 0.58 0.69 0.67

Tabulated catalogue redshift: 0.084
